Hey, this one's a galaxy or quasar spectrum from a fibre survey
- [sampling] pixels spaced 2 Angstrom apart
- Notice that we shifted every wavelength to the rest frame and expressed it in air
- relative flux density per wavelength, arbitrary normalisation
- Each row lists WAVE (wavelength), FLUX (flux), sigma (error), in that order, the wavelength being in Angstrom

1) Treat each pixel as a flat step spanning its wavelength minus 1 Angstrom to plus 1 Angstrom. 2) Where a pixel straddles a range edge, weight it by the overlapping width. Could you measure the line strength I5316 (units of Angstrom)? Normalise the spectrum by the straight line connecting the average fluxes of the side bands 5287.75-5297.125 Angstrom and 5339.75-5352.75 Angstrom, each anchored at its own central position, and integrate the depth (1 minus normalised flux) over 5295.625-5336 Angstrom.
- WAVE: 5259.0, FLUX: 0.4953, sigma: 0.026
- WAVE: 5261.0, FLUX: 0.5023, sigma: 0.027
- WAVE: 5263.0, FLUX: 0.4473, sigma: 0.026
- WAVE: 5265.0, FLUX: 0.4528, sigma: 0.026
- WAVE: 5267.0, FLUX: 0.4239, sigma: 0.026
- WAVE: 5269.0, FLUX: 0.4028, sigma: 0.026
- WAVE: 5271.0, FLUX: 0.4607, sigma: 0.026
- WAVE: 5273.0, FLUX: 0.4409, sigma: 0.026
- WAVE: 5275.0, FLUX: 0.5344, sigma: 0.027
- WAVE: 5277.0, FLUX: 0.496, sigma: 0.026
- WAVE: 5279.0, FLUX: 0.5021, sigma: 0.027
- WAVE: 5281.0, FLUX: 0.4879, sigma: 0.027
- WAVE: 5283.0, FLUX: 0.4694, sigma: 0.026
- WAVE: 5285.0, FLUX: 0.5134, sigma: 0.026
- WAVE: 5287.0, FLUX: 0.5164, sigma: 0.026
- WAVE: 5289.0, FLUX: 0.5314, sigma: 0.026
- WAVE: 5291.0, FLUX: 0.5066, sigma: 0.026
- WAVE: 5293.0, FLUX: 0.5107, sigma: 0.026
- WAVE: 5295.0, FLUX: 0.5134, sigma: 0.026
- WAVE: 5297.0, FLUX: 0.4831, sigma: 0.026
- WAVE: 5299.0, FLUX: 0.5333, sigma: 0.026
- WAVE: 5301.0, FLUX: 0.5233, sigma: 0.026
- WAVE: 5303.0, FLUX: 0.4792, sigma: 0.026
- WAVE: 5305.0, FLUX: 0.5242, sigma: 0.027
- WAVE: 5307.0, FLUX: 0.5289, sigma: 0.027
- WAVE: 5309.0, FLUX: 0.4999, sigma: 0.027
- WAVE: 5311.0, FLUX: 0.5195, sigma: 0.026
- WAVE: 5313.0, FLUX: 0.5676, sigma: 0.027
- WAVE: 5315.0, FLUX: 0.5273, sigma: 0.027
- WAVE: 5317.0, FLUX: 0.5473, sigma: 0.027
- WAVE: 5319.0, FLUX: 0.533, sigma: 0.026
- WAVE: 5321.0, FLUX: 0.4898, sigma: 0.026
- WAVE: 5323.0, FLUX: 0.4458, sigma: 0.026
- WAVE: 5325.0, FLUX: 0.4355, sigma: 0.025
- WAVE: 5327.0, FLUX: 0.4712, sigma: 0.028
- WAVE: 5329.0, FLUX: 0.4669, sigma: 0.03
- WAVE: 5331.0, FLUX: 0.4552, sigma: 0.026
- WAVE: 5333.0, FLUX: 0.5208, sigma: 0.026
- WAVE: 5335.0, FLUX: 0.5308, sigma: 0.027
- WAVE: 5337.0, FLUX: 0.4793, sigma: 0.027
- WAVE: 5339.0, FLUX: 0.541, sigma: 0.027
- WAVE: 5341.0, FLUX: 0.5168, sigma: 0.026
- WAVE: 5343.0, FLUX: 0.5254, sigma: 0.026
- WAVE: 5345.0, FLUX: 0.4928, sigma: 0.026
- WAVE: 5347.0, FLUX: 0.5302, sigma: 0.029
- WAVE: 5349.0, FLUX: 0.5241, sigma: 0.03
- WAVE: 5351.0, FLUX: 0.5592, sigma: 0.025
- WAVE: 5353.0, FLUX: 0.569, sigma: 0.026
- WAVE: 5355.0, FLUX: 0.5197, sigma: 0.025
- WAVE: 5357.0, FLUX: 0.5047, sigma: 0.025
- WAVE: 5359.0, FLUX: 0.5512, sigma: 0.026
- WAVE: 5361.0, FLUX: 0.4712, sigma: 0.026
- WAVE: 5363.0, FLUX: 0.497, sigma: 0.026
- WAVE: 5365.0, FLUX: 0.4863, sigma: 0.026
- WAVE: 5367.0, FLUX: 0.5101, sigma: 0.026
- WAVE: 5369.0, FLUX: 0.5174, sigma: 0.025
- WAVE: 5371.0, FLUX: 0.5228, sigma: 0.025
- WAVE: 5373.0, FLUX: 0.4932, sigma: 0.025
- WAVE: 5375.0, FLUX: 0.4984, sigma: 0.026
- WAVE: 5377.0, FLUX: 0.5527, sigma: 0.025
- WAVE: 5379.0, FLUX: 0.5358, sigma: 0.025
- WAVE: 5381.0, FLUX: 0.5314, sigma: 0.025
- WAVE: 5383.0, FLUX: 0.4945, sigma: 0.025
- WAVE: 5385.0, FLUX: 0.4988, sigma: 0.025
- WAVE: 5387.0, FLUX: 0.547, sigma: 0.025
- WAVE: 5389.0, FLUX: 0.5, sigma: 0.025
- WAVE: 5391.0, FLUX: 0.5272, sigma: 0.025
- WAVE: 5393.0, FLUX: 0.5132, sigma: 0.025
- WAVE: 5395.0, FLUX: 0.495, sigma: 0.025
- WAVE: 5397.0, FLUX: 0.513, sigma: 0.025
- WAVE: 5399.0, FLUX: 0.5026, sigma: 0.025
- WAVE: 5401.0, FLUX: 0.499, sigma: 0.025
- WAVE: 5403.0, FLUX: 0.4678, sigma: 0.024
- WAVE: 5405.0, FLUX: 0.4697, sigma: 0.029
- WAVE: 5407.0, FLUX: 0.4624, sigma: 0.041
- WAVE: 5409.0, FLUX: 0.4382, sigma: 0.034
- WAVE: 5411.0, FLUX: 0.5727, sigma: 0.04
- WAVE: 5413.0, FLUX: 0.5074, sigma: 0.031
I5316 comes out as 1.1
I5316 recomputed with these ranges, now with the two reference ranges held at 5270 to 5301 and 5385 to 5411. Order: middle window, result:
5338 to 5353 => -0.92 Angstrom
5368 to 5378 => -0.37 Angstrom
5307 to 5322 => -0.80 Angstrom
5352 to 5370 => -0.55 Angstrom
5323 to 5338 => 0.66 Angstrom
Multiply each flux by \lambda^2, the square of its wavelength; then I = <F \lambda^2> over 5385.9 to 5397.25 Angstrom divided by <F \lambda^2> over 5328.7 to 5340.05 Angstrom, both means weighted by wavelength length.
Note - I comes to 1.05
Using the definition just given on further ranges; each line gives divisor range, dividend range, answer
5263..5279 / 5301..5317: 1.15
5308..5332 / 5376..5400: 1.07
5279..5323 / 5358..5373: 1.01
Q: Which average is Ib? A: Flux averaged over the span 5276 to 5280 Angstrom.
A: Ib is 0.499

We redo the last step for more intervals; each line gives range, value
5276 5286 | 0.494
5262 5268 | 0.441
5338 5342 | 0.529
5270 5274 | 0.451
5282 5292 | 0.507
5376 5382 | 0.54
